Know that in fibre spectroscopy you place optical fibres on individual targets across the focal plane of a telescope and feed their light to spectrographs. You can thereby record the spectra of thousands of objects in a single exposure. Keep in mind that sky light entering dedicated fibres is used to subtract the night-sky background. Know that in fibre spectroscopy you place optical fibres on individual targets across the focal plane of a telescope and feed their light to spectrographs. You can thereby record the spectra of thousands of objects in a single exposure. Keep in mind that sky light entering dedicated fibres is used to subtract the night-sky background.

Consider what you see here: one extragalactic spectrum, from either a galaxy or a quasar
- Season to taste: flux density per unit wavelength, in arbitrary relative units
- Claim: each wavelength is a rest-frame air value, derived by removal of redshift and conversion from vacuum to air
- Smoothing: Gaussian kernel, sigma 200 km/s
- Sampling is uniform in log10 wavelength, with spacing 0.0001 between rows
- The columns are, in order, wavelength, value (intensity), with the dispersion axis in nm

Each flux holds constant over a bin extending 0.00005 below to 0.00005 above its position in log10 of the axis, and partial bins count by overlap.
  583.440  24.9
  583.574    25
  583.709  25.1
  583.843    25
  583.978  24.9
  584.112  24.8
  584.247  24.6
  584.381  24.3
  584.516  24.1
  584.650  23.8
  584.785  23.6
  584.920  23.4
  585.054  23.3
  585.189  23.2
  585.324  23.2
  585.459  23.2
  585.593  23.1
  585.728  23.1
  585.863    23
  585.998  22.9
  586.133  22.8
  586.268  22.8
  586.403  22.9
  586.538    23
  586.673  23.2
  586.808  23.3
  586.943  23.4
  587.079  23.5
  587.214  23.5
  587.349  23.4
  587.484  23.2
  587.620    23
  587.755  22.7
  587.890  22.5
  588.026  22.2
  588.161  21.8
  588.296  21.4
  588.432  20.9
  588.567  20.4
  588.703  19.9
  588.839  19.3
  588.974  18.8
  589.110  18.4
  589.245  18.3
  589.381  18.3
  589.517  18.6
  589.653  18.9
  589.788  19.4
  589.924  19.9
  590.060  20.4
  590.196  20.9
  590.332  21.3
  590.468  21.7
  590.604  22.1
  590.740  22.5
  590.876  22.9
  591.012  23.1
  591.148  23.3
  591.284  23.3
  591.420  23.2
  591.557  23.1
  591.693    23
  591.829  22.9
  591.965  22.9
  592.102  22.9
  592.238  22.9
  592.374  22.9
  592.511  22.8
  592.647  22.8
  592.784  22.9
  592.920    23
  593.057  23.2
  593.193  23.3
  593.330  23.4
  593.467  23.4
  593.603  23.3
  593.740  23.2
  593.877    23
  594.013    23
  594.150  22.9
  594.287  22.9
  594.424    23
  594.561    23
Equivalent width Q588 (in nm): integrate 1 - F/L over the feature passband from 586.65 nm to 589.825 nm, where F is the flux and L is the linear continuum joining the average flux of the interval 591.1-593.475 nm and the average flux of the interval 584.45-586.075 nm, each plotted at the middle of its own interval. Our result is 0.28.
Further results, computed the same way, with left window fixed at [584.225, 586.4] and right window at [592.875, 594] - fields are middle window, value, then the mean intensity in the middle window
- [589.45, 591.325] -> 0.161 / 21.3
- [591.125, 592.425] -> 0.012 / 23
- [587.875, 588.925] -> 0.107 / 20.9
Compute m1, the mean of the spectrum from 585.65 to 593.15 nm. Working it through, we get 22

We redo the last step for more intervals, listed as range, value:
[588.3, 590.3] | 19.5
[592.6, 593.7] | 23.2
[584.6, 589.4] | 22.2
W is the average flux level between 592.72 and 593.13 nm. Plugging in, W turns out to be 23.1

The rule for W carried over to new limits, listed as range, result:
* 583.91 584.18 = 24.8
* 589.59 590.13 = 19.7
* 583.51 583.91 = 25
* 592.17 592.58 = 22.9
